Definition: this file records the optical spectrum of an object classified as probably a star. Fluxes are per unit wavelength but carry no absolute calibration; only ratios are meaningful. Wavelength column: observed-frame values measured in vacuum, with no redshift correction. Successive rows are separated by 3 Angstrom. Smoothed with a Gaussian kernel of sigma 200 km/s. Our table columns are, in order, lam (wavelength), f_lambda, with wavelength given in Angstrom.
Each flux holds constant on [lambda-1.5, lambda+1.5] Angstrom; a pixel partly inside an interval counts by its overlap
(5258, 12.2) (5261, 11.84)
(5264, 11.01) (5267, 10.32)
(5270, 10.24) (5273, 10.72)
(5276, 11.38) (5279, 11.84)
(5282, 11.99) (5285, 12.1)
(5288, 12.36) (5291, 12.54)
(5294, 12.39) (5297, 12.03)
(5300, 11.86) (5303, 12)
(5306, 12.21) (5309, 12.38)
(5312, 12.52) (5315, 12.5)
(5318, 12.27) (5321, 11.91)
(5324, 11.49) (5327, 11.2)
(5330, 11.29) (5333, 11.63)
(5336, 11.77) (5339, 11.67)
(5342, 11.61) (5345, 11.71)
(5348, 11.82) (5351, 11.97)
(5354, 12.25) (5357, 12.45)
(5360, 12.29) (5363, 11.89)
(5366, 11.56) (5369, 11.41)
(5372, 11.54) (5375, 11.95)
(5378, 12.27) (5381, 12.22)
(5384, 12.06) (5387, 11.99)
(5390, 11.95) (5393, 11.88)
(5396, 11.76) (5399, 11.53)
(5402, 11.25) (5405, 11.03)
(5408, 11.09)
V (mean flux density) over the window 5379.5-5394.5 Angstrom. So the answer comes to 12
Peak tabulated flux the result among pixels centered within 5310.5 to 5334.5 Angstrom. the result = 12.52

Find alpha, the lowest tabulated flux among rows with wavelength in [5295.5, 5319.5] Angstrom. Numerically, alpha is 11.86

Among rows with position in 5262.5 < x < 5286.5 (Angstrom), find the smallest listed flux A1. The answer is 10.24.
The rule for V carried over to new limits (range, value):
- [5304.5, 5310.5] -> 12.3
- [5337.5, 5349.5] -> 11.7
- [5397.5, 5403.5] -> 11.4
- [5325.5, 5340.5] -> 11.5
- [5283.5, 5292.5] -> 12.3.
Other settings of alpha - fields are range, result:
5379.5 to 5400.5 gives 11.53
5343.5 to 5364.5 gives 11.71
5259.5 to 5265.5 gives 11.01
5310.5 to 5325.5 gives 11.49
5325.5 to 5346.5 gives 11.2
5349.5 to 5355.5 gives 11.97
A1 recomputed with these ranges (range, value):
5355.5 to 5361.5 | 12.29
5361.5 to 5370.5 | 11.41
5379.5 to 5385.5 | 12.06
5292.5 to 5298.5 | 12.03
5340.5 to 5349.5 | 11.61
